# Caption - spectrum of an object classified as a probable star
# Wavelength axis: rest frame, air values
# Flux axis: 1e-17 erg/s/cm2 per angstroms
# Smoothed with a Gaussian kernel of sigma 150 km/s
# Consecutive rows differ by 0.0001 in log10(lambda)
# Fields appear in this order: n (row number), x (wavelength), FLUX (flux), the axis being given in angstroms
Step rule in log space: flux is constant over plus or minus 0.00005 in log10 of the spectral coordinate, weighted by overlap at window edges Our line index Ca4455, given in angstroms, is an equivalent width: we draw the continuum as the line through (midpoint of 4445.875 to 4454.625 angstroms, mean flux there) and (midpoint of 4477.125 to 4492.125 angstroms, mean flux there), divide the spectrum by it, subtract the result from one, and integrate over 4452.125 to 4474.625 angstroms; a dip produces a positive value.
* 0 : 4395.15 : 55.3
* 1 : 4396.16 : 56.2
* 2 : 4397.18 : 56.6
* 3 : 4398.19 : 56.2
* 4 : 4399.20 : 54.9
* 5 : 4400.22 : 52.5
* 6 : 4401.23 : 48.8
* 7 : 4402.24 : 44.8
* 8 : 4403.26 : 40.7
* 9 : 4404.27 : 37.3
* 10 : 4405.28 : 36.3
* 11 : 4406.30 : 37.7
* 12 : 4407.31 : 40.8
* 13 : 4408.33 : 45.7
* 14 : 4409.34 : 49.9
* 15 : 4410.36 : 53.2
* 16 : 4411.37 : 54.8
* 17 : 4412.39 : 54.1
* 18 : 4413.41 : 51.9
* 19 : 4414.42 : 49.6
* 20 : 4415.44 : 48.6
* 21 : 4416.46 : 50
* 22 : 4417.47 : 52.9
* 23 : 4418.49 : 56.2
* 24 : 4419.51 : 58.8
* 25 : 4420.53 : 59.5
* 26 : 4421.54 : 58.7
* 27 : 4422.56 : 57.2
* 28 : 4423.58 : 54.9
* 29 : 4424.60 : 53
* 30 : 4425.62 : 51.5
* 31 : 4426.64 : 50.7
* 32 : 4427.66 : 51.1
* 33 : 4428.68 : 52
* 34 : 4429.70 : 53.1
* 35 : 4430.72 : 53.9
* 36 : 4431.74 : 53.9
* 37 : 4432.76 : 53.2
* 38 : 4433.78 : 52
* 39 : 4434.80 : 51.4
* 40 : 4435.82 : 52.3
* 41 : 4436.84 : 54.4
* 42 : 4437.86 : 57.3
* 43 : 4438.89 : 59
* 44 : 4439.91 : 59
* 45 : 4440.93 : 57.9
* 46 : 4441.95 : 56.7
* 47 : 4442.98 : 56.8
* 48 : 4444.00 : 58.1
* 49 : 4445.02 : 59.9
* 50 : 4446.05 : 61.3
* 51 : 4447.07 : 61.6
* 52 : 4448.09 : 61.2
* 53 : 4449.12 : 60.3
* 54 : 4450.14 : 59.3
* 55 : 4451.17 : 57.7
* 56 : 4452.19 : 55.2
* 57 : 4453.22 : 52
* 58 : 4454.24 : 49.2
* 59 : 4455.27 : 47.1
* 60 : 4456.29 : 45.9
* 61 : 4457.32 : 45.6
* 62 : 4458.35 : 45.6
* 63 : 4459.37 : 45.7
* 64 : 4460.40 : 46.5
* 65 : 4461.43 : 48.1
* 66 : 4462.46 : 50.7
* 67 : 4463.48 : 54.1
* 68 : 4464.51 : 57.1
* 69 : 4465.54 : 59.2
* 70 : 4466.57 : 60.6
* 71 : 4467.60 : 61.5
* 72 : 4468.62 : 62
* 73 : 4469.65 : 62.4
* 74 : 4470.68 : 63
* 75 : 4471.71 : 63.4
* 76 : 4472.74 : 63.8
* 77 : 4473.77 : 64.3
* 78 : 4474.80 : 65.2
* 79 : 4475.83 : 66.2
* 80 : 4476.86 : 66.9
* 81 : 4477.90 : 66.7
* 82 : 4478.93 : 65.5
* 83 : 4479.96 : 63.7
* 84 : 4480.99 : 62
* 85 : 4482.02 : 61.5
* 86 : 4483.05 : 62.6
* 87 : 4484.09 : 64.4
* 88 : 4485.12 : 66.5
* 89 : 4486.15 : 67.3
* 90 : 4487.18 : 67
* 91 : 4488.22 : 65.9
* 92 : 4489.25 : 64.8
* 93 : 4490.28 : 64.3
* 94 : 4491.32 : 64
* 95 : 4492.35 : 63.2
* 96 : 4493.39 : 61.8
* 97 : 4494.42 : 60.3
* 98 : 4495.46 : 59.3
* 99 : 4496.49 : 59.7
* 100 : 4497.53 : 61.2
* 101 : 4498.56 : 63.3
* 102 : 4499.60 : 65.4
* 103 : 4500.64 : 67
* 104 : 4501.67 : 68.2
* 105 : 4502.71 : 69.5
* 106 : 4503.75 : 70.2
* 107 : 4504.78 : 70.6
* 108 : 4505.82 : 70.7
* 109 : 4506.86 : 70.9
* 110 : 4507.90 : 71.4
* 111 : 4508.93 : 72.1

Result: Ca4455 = 2.08 angstroms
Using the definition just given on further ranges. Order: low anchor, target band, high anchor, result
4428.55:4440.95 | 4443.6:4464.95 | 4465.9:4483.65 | 1.96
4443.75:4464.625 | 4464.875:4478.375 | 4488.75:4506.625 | -1.25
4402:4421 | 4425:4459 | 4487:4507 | 0.04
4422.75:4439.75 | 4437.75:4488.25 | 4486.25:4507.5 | 0.47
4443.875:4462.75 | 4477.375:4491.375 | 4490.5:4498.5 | -1.24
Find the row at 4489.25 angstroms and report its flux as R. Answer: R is 64.8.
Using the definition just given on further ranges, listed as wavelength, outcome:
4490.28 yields 64.3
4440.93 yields 57.9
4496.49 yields 59.7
